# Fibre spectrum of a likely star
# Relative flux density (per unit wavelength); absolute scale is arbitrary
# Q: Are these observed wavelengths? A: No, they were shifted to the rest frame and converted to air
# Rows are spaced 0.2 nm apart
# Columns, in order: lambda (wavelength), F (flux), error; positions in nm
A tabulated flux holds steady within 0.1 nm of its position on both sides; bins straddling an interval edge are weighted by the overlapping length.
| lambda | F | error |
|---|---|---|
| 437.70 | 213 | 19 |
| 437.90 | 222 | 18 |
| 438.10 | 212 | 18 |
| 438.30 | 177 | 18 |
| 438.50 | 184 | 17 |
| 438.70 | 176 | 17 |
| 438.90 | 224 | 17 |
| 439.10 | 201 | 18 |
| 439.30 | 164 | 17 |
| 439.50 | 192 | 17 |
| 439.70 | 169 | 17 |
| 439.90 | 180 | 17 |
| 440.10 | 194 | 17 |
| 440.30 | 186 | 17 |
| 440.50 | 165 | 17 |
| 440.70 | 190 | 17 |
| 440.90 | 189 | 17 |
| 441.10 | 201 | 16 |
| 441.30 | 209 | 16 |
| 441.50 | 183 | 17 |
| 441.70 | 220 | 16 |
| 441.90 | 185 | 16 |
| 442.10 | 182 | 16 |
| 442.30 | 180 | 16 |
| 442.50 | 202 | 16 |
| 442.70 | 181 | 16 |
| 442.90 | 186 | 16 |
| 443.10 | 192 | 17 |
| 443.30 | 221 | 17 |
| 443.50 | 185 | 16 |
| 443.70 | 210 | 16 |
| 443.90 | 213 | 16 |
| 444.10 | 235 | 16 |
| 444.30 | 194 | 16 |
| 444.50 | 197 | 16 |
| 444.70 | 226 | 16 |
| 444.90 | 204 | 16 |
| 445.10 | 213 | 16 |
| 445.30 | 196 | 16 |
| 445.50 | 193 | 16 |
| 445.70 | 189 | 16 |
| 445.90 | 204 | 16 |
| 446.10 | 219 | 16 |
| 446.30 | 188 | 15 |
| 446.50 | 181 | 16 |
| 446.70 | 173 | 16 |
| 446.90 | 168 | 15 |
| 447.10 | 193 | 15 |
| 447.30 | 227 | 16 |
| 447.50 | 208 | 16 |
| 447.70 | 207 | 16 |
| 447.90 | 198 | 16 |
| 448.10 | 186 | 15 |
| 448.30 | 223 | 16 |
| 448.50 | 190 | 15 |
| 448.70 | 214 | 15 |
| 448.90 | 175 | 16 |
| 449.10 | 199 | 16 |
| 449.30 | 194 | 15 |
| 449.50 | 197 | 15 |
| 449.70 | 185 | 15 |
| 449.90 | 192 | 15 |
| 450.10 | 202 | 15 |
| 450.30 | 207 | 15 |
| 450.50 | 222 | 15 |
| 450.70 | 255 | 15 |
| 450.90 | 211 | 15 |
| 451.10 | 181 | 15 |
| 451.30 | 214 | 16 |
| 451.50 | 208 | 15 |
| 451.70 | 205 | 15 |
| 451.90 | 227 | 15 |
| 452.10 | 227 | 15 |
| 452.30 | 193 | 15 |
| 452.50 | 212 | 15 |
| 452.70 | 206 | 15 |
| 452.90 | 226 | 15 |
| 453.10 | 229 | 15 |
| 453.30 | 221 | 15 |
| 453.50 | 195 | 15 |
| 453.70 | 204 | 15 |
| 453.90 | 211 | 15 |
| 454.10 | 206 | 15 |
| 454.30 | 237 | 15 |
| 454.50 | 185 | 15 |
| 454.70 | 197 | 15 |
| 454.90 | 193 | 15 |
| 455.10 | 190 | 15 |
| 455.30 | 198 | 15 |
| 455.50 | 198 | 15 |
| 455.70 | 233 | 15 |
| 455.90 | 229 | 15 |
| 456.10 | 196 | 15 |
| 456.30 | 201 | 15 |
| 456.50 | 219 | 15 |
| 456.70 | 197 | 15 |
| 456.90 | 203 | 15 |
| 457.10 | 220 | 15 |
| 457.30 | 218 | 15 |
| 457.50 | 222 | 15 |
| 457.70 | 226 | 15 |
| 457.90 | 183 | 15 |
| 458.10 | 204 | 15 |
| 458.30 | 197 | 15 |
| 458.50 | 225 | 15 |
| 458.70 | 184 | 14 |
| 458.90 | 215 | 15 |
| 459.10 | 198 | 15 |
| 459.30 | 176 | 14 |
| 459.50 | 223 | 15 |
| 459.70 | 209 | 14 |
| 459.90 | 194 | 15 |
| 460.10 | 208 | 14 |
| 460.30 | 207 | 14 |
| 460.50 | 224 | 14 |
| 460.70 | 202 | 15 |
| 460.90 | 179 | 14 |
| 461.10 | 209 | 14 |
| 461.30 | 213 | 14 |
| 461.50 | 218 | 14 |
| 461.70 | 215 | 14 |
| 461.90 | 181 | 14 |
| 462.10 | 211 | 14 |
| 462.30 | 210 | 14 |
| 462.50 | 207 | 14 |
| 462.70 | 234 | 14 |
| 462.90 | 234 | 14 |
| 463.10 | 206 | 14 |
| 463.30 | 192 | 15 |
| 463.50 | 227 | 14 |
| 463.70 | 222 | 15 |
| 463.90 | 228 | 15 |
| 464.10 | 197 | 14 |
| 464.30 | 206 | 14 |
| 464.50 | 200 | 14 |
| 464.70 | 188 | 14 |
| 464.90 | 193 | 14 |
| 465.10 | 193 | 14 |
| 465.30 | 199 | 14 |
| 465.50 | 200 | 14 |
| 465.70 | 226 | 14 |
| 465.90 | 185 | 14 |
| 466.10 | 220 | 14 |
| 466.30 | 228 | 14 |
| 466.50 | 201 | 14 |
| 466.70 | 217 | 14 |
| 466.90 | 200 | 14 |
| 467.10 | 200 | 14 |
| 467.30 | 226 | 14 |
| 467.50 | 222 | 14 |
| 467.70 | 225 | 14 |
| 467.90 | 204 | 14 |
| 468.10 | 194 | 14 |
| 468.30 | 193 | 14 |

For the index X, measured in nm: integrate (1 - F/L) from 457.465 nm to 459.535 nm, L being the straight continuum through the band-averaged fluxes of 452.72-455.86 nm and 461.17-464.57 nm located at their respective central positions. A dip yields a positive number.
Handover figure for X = 0.06 nm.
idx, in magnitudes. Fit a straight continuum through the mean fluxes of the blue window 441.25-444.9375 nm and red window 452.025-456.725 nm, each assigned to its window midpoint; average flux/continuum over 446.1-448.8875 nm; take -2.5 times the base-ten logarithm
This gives 0.04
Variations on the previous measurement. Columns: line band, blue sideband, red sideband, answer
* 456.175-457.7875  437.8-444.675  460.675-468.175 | -0.047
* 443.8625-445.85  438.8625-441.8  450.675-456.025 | -0.046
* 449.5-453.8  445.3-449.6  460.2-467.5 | -0.057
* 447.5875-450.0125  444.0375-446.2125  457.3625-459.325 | 0.047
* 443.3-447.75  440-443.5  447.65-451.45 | -0.024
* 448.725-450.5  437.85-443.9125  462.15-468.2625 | 0.011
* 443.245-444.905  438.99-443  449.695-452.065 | -0.077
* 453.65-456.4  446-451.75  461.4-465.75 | -0.009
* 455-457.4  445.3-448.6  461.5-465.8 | -0.028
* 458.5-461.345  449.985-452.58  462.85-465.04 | 0.030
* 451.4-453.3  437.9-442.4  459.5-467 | -0.082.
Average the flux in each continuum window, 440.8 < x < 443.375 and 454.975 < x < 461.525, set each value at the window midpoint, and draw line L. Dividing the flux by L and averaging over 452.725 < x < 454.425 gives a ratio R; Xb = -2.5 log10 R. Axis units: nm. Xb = -0.06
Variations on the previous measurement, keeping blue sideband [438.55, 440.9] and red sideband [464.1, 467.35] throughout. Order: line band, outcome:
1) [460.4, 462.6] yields -0.03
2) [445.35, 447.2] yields 0.00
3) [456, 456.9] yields -0.03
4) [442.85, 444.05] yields -0.08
